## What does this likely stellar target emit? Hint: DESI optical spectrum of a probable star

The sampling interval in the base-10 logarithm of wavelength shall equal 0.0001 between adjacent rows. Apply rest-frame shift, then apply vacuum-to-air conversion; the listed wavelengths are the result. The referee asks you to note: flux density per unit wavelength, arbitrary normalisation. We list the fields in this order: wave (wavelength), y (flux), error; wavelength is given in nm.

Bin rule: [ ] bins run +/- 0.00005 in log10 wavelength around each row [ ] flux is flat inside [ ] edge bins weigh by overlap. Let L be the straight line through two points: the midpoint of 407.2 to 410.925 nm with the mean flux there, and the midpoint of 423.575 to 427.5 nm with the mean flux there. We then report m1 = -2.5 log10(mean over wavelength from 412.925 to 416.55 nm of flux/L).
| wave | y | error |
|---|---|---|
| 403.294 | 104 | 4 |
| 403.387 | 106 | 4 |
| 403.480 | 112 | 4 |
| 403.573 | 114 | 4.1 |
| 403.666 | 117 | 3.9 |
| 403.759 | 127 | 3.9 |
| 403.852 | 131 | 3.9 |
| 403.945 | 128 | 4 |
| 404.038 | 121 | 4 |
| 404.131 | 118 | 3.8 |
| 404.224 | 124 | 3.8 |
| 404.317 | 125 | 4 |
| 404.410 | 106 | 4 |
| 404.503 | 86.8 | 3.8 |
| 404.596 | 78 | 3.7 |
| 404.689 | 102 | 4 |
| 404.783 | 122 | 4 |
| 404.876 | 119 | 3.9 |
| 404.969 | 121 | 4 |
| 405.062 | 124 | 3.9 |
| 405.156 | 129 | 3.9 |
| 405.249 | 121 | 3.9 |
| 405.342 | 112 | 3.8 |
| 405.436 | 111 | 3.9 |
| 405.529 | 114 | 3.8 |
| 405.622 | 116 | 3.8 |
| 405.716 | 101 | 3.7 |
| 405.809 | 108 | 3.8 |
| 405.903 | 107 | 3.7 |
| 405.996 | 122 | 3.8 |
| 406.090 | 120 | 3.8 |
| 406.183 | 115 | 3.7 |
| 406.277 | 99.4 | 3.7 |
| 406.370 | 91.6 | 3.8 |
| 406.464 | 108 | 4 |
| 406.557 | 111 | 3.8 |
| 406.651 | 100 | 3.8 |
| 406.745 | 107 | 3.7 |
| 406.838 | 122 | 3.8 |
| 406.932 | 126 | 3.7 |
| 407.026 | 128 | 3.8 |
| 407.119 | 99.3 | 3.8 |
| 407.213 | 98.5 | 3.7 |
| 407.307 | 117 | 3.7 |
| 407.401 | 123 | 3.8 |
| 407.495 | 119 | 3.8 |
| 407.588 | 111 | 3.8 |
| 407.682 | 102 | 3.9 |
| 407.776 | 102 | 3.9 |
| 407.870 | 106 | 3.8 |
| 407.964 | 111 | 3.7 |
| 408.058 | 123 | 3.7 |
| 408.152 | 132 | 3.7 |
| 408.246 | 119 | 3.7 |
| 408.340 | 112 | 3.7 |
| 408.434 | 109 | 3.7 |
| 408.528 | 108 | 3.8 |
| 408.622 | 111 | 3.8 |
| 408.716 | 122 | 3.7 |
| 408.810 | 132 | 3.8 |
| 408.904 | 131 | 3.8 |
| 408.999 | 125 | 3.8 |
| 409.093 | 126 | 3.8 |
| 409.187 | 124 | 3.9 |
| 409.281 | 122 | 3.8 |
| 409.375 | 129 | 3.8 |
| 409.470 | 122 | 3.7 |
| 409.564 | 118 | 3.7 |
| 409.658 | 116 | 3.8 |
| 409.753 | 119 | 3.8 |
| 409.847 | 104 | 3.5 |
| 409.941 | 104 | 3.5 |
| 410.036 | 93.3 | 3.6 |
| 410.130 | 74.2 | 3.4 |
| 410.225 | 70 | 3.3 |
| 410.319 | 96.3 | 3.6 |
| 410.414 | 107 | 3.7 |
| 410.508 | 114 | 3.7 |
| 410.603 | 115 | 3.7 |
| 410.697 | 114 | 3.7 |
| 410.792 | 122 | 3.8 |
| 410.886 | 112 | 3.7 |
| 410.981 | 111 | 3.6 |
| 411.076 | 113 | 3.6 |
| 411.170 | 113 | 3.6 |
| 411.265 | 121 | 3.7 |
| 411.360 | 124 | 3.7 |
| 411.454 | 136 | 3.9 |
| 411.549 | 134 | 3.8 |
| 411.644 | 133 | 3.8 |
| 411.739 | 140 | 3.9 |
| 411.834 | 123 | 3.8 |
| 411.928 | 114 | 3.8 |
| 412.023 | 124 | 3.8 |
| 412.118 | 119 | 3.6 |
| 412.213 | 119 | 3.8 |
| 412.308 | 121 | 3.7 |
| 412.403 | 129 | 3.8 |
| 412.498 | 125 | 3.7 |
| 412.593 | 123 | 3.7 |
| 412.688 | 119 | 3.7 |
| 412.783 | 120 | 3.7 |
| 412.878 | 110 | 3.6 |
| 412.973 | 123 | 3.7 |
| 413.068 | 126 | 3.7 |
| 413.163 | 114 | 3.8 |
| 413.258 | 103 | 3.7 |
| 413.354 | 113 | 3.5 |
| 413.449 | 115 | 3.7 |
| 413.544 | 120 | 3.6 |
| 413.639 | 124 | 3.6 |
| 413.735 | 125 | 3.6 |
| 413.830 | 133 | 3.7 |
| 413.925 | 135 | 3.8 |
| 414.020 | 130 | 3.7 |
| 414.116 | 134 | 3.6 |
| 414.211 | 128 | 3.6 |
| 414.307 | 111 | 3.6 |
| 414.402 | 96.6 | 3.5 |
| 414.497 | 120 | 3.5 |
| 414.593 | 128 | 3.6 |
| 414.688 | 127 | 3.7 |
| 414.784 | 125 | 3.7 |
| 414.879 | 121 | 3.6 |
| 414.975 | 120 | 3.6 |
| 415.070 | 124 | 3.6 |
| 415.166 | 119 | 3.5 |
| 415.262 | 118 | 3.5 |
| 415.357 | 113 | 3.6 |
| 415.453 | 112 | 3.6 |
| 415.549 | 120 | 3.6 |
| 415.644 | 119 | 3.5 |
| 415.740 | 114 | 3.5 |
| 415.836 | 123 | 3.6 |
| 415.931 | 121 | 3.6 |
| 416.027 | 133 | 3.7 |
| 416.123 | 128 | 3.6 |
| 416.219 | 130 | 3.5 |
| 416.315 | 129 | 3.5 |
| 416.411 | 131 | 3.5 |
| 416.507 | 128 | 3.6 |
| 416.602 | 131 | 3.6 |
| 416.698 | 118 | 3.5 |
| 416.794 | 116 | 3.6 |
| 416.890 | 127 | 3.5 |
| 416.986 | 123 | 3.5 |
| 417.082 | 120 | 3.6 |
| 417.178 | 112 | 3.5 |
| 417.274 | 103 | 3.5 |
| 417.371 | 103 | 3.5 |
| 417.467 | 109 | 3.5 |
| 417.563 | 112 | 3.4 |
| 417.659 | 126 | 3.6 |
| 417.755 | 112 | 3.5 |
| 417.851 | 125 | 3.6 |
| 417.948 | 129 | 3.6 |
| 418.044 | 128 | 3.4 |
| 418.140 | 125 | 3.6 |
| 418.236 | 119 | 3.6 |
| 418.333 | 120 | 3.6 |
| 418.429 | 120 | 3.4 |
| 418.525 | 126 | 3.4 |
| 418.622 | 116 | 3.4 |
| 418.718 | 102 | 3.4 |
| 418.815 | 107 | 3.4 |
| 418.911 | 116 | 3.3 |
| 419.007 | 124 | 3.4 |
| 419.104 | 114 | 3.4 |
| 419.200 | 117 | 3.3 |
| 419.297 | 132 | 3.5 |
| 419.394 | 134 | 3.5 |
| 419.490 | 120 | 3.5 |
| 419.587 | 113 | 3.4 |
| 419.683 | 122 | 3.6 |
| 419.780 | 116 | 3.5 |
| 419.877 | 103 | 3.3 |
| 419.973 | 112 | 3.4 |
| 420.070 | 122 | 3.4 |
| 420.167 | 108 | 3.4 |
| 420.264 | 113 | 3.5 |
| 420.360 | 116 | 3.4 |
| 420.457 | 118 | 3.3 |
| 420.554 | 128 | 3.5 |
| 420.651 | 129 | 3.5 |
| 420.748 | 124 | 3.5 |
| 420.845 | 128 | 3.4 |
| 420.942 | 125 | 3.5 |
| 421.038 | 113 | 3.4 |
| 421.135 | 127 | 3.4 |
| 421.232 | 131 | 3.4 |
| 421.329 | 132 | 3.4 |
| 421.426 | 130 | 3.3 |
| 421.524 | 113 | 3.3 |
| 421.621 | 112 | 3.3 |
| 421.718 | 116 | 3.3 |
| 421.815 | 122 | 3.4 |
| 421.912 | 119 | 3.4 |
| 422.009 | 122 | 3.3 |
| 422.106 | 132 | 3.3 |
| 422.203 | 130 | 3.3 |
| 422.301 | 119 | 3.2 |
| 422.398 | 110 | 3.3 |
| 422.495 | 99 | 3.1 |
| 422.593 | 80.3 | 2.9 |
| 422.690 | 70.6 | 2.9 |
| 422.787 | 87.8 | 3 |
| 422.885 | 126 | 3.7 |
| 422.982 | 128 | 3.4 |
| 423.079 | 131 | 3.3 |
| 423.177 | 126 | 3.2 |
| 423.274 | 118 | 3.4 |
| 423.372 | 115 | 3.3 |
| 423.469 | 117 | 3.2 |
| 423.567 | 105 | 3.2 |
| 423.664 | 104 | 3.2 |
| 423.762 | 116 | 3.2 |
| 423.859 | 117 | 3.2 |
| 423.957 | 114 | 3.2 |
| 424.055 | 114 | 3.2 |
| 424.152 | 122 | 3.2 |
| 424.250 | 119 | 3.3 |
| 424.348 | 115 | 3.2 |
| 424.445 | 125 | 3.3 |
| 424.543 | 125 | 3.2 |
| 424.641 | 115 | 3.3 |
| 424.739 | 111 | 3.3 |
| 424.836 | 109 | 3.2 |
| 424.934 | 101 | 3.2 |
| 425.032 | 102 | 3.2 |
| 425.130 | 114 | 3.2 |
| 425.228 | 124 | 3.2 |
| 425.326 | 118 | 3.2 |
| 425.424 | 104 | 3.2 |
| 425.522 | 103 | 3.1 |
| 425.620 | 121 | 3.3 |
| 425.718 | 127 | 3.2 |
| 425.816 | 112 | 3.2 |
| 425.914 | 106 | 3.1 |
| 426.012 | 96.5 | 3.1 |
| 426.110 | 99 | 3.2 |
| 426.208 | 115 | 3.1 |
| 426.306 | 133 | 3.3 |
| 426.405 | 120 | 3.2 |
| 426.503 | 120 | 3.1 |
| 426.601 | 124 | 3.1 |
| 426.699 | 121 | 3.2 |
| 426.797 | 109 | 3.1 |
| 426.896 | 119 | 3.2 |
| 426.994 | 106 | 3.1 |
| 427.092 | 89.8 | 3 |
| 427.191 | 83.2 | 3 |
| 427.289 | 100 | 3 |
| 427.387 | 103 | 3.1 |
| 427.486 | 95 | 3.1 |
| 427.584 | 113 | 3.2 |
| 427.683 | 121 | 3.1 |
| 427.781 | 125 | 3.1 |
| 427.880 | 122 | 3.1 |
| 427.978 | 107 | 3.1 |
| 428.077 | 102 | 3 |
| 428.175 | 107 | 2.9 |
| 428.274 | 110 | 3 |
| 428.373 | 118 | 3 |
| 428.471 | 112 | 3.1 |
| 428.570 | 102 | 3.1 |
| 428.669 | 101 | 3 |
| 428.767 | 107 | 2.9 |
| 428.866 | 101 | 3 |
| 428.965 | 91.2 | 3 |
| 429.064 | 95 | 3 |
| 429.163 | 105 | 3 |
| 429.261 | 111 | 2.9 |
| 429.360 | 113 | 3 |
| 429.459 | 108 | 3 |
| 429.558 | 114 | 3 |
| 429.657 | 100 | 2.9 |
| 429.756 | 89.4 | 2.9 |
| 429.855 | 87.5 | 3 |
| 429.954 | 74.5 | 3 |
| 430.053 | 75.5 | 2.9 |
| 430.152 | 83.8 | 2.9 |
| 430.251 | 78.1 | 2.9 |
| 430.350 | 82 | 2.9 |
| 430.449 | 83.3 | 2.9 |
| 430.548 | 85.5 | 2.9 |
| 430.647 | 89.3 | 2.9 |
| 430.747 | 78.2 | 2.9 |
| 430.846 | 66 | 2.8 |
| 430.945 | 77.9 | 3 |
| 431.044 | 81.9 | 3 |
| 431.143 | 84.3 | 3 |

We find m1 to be -0.09 mag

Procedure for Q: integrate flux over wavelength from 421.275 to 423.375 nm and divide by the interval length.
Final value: 115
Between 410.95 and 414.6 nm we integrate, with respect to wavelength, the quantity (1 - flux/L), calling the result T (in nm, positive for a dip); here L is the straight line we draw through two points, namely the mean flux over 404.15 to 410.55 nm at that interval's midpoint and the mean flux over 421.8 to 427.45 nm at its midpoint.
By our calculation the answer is -0.31 nm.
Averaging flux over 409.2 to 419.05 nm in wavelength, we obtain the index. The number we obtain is 119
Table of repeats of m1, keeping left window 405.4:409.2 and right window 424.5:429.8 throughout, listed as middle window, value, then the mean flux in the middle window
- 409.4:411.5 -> 0.03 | 110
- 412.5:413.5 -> -0.04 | 117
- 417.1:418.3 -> -0.05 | 117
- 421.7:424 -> -0.03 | 114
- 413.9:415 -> -0.10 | 123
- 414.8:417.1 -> -0.10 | 123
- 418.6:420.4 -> -0.05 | 116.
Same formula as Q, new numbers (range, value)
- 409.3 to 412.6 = 116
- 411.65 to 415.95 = 121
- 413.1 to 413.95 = 120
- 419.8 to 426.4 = 116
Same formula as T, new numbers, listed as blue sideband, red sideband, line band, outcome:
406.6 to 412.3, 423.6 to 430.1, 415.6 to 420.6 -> -0.33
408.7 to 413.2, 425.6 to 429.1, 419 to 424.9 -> -0.28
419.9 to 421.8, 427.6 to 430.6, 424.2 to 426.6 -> -0.10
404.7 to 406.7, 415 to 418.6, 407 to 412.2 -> 0.01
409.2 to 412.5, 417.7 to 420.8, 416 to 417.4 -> -0.05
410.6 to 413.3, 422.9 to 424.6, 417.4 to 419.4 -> 0.01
